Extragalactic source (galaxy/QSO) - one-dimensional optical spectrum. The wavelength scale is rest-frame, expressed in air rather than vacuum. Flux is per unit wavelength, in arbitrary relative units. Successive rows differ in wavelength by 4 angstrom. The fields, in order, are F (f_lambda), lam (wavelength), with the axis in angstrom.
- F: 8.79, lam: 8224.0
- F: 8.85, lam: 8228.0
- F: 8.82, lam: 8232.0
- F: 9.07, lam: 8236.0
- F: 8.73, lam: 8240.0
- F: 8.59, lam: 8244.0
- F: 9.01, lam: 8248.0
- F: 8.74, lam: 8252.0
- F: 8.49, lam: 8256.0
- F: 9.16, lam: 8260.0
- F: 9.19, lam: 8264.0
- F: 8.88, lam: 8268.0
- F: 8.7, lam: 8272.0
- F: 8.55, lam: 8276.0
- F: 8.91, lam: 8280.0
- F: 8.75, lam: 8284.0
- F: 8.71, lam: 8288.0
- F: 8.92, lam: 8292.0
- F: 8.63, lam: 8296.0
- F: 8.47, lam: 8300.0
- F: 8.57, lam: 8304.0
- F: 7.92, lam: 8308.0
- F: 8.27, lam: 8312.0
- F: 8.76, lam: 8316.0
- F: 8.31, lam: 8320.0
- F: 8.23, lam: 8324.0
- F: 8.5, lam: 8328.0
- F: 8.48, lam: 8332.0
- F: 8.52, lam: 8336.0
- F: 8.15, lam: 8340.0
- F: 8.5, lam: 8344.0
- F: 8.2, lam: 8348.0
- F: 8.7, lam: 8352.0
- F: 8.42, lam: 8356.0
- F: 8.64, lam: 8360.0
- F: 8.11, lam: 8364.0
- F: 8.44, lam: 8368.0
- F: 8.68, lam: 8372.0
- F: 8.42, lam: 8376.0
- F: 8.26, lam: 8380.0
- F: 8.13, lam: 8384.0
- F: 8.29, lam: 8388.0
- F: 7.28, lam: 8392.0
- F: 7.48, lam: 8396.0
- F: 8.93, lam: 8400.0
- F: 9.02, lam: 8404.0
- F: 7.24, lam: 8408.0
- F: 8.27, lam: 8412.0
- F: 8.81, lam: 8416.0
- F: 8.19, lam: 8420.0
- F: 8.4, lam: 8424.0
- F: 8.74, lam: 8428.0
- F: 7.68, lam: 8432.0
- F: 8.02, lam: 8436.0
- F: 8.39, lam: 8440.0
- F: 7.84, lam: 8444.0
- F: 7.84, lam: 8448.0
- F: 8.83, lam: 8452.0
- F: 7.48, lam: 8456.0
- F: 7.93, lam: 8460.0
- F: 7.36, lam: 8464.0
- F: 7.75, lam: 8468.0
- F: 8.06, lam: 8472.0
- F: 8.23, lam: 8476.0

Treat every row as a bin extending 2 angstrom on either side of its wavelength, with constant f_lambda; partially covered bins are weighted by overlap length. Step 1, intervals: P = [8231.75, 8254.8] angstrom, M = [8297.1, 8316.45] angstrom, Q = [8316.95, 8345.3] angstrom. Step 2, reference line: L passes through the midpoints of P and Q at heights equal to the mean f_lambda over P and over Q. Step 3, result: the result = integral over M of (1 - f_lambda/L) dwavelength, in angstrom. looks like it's 0.30 angstrom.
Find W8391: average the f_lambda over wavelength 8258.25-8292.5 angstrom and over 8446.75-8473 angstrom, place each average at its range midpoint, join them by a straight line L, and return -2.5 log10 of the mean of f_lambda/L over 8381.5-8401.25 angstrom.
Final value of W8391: 0.03 mag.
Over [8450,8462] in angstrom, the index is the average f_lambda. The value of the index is 8.08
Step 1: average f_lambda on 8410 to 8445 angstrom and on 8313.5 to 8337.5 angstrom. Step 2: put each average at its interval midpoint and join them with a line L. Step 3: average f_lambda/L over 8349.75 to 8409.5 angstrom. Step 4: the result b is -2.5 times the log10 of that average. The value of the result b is 0.01 mag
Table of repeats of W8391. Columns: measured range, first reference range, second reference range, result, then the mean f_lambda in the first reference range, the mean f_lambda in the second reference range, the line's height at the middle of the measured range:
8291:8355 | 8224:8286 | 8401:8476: 0.02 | 8.83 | 8.12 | 8.56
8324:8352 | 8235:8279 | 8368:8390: 0.01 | 8.82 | 8.36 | 8.52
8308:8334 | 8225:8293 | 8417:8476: 0.02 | 8.83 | 8.06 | 8.57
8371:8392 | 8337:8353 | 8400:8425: 0.02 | 8.38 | 8.37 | 8.37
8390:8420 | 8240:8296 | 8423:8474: 0.01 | 8.81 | 8.02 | 8.21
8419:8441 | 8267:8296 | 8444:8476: -0.02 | 8.76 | 7.91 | 8.05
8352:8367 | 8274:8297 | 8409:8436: 0.01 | 8.75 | 8.28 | 8.5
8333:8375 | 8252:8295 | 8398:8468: 0.01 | 8.82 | 8.16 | 8.49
